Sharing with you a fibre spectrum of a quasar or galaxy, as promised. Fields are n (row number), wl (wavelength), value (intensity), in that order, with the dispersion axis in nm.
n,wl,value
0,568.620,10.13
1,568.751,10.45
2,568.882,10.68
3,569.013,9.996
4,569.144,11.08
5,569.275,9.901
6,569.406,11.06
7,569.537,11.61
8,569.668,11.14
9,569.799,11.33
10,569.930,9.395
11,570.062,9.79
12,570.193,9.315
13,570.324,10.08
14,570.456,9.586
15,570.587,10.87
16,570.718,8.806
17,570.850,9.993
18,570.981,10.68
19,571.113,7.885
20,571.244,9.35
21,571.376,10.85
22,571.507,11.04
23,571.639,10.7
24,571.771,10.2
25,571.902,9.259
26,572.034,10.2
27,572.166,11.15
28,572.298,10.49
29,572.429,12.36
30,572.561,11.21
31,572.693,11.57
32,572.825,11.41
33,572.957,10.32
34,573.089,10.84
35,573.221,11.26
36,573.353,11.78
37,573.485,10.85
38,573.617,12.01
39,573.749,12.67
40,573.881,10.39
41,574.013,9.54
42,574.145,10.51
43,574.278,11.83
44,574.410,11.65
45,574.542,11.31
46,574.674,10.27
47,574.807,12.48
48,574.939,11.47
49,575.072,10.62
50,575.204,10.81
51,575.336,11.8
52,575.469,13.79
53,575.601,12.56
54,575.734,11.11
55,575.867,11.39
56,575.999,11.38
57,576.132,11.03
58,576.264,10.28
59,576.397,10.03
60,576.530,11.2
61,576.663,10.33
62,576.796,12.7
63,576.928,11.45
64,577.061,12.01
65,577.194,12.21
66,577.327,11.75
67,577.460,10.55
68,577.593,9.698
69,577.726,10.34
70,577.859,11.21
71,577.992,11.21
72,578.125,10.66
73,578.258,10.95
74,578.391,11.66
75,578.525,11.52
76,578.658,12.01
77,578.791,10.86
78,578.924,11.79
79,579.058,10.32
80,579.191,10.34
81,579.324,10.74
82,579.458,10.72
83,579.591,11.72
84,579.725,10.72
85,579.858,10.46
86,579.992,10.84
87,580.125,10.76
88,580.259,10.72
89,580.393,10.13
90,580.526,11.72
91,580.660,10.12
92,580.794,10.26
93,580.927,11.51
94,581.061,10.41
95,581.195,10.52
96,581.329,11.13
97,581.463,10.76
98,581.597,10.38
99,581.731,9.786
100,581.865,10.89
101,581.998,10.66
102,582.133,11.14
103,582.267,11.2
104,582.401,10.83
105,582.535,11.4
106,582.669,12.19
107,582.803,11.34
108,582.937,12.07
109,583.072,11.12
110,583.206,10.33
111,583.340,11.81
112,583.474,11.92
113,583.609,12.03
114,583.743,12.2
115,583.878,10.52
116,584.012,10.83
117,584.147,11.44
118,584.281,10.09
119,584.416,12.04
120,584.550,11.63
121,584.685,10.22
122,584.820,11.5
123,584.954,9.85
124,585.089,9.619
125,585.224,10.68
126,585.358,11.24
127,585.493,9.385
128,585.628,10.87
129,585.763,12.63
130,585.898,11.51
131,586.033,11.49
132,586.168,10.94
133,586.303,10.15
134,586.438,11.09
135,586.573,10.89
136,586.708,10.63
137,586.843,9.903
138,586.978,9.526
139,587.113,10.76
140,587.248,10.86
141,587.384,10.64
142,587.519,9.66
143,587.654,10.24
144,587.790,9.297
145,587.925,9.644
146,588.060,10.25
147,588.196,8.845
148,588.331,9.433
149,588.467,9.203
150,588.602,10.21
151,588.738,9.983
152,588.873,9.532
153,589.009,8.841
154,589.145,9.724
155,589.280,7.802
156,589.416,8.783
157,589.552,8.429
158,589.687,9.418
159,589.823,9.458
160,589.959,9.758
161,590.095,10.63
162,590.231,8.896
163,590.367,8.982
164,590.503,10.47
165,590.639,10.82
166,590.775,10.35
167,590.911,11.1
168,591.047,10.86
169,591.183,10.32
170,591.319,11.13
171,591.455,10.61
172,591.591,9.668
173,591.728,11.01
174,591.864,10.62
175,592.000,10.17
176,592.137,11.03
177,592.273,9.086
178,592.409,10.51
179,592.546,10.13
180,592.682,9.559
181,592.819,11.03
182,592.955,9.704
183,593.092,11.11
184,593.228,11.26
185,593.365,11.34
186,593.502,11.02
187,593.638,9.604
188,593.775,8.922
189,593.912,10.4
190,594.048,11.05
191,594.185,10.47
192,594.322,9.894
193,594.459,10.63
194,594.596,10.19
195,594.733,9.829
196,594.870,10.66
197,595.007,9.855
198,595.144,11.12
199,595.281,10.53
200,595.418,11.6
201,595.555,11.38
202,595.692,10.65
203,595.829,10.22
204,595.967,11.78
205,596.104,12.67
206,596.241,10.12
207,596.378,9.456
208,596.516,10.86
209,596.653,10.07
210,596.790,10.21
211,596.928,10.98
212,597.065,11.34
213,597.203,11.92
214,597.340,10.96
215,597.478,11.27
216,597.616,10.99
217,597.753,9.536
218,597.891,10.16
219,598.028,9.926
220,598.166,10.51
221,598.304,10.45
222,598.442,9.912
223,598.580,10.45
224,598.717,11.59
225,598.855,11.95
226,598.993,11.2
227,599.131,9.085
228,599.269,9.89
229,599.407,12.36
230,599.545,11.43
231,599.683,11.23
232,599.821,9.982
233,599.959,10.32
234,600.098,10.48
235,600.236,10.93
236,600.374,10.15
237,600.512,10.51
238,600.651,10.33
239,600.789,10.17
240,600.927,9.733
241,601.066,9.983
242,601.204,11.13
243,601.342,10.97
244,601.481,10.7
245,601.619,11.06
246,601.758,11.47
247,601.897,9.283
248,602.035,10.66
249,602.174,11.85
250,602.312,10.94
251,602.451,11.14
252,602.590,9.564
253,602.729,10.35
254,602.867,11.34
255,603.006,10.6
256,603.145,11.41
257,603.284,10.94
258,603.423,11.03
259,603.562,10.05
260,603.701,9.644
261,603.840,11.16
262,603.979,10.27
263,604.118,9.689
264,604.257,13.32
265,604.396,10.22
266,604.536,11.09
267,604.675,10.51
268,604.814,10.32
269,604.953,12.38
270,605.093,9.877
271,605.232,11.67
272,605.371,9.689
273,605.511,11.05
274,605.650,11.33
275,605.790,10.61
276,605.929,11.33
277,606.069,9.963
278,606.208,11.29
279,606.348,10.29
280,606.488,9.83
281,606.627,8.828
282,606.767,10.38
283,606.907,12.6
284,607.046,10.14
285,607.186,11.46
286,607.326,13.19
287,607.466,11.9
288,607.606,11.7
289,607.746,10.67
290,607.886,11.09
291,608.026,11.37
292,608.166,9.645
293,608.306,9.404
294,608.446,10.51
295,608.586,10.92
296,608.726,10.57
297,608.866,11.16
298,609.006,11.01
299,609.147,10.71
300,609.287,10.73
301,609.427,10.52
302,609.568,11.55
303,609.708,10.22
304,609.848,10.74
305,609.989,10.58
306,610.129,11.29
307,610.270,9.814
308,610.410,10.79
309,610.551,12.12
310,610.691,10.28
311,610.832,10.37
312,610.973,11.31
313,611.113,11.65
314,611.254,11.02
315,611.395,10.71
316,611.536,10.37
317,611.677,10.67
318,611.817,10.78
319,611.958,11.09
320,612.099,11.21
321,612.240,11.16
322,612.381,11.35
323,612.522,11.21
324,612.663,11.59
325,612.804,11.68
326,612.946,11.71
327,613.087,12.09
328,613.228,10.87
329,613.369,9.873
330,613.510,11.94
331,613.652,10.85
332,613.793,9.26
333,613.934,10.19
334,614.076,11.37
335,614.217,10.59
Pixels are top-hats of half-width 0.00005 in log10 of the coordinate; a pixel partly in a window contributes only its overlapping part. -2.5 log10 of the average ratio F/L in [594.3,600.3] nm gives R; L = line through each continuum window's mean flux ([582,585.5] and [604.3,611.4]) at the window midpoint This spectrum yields 0.03 mag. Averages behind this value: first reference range 11.1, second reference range 10.8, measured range 10.7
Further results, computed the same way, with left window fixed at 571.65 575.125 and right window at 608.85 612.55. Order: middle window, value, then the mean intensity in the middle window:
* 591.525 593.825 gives 0.06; 10.3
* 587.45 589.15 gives 0.15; 9.6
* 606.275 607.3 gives 0.03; 10.6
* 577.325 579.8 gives 0.01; 11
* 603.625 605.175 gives 0.01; 10.8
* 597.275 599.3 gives 0.04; 10.5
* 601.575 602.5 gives 0.00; 10.9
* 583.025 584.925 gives -0.02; 11.2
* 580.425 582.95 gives 0.01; 10.9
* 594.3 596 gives 0.03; 10.6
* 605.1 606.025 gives 0.01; 10.8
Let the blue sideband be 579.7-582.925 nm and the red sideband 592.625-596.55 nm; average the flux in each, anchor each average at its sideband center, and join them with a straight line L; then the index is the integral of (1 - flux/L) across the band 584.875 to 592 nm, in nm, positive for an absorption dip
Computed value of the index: 0.39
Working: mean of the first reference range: 10.9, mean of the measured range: 10.1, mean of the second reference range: 10.6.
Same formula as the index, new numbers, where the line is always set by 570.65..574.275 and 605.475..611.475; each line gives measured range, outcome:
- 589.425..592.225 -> 0.158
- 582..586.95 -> -0.153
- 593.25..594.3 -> 0.035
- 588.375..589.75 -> 0.199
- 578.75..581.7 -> -0.015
